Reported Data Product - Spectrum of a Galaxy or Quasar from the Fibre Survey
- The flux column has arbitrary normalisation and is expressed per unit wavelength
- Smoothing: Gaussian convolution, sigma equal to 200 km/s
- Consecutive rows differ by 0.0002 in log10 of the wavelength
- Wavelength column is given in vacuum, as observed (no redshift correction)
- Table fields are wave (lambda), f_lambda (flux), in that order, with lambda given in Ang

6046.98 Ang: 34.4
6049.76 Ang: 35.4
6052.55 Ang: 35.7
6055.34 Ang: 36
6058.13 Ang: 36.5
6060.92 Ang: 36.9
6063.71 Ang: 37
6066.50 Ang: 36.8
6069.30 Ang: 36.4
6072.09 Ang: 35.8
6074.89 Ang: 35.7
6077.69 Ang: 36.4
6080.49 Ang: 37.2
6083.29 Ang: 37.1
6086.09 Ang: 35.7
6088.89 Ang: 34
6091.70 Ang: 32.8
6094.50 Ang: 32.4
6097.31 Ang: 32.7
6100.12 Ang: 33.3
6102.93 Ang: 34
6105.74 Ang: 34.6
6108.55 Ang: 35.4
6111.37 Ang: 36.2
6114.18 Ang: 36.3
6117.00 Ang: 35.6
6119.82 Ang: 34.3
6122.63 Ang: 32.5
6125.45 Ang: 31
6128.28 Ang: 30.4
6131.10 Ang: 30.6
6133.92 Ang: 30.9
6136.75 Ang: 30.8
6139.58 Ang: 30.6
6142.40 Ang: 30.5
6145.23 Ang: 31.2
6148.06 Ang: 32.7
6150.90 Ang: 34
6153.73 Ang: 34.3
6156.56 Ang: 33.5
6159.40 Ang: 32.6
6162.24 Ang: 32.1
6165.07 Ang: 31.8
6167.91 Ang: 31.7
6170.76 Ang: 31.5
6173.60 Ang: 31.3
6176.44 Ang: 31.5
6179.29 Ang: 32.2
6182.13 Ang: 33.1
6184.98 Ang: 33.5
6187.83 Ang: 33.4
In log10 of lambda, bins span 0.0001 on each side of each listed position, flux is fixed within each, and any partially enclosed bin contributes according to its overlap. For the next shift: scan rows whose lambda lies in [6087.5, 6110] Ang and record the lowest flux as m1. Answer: 32.4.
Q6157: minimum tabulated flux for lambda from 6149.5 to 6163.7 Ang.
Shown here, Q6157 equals 32.1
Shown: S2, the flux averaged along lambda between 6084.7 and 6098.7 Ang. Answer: 33.5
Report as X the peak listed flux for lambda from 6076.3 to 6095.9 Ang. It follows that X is 37.2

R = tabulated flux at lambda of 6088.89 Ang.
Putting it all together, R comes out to 34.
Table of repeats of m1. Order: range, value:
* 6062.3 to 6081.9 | 35.7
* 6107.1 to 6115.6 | 35.4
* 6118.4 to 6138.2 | 30.4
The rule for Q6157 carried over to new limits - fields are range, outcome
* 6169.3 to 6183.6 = 31.3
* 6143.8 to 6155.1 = 31.2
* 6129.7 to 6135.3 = 30.6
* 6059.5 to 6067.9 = 36.8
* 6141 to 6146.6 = 30.5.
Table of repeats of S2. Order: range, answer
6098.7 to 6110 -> 34.3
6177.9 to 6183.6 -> 32.7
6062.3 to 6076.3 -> 36.3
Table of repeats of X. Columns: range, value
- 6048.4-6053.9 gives 35.7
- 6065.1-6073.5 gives 36.8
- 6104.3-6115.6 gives 36.3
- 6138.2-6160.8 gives 34.3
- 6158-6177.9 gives 32.6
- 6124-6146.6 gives 31.2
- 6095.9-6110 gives 35.4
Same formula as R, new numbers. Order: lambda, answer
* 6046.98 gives 34.4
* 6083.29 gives 37.1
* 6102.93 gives 34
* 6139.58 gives 30.6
